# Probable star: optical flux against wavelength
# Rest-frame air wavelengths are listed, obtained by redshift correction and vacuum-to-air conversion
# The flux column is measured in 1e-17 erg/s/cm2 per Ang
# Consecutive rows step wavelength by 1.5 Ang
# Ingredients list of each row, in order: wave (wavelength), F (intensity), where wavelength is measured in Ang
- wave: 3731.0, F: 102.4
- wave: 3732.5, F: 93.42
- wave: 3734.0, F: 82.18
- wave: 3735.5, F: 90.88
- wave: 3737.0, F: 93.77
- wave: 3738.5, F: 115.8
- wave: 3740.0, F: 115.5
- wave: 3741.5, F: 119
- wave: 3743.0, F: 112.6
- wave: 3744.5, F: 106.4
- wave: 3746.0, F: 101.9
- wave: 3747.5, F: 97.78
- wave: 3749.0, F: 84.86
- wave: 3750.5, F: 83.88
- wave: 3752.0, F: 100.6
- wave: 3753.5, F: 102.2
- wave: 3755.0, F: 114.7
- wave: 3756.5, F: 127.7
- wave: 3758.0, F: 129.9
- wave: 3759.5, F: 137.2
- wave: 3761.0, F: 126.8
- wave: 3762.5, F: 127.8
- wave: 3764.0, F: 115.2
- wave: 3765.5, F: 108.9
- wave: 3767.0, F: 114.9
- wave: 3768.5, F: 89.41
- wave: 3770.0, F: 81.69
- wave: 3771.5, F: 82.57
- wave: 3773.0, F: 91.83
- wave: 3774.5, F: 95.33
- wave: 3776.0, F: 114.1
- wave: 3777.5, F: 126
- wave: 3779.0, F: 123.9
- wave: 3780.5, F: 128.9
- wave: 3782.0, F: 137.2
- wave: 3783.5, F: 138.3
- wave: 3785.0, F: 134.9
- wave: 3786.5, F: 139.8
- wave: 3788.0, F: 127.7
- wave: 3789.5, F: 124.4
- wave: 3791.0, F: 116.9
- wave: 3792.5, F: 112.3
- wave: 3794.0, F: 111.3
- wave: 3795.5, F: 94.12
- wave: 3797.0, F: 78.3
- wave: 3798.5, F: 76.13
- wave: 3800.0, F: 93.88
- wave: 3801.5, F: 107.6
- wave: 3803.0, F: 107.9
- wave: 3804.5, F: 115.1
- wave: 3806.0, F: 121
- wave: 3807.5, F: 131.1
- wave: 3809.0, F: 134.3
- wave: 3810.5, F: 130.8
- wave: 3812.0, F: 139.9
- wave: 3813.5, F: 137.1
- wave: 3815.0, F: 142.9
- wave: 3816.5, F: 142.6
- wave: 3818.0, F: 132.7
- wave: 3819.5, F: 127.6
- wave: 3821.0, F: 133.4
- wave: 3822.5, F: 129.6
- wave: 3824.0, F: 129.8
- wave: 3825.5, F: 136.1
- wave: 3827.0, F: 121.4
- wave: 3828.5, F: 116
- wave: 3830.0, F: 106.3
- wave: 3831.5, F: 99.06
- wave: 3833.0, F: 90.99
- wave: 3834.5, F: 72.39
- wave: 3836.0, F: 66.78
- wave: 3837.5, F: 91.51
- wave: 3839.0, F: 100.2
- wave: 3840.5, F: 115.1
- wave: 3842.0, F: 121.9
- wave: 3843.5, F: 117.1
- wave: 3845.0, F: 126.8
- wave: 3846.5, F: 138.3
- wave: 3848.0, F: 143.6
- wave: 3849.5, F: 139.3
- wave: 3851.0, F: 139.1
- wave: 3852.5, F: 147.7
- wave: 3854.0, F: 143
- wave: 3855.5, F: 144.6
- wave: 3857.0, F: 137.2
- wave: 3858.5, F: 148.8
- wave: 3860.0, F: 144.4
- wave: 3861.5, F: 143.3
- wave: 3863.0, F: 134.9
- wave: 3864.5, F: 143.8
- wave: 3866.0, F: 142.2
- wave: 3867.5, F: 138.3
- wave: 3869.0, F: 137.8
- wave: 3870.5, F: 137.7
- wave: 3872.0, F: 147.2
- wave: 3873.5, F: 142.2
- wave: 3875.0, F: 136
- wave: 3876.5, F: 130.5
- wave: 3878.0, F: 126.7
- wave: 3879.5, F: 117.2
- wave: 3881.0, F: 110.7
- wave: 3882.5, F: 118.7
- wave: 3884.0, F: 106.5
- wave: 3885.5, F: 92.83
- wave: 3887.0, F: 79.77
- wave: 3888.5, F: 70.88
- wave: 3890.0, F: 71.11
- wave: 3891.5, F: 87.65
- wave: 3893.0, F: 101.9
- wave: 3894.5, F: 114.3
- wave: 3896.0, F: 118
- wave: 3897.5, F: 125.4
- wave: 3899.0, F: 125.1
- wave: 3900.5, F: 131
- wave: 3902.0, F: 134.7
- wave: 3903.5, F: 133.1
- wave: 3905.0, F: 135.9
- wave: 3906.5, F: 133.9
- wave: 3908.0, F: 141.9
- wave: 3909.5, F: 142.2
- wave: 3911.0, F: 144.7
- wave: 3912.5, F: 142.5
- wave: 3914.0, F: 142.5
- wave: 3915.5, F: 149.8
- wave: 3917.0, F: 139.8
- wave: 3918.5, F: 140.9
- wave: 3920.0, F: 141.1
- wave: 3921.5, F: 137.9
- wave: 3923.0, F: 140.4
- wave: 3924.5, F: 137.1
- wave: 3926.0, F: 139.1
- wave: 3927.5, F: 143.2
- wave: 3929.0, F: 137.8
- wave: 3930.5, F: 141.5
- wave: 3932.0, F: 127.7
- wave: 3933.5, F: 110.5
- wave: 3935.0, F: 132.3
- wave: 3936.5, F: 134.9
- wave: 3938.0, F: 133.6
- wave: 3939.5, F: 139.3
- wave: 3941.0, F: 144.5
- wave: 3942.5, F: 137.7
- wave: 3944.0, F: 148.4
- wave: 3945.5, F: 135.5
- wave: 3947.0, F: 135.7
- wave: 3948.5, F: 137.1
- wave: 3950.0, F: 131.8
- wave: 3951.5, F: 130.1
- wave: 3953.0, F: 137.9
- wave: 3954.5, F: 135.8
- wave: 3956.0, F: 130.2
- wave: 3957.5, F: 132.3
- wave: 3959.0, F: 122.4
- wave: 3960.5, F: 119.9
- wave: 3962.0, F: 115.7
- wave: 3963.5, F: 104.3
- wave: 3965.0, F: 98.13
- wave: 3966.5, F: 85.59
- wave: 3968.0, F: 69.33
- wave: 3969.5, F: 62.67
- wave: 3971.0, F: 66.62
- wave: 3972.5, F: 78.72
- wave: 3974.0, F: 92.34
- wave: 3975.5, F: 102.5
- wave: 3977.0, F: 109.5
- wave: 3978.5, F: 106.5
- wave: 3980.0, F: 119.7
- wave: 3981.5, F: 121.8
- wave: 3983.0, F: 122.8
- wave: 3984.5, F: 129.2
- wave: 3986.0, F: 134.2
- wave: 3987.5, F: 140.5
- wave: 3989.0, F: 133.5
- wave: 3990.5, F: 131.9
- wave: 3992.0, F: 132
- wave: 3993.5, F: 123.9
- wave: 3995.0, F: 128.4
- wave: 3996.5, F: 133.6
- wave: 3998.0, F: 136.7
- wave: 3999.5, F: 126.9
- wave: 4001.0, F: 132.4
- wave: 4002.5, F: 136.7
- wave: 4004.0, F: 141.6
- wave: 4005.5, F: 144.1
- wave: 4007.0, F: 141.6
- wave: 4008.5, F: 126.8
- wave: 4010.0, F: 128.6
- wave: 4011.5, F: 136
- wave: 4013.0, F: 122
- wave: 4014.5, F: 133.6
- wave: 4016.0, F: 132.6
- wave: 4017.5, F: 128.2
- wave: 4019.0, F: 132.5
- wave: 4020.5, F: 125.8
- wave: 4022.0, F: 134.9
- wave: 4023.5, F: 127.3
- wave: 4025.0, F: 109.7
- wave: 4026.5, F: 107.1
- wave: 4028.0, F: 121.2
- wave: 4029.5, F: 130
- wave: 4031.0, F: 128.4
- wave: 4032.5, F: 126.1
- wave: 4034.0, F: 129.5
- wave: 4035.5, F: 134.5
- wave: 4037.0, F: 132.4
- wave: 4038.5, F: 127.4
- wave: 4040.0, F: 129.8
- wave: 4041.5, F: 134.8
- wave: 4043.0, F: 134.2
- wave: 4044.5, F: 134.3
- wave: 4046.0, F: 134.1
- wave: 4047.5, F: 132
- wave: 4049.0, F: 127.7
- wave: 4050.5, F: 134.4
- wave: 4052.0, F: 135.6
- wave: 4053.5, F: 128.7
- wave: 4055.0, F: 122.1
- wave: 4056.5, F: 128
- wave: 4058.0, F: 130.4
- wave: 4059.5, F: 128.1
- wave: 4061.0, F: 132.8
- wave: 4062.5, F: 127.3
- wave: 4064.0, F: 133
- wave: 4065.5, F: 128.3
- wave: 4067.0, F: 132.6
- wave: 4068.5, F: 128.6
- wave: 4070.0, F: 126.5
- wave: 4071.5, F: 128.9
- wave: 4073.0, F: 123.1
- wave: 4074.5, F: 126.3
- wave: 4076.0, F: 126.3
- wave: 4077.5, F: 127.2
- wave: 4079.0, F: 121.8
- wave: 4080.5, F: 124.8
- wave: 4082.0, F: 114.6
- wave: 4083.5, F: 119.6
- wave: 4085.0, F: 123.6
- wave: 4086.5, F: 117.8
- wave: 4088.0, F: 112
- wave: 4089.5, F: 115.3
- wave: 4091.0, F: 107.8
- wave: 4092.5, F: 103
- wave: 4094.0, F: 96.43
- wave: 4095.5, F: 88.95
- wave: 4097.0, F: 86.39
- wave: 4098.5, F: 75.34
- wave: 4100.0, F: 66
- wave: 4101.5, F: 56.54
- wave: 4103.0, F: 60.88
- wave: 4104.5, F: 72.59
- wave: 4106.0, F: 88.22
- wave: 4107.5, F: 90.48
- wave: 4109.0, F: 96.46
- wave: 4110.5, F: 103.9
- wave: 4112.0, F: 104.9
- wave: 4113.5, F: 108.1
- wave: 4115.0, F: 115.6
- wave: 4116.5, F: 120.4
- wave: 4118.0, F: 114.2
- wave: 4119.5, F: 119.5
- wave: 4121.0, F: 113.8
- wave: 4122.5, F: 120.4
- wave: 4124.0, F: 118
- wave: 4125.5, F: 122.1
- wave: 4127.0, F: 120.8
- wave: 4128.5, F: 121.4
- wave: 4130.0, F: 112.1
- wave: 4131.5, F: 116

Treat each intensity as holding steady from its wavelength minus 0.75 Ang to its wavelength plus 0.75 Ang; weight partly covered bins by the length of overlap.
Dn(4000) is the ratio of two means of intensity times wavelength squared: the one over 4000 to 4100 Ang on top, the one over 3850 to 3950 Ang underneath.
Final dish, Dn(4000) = 1.0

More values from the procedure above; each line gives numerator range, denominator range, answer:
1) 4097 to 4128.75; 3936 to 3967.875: 0.85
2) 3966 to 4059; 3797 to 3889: 1.10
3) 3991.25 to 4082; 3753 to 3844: 1.27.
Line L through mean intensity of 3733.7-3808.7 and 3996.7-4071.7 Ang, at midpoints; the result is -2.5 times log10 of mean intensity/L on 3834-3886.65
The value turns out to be -0.09 mag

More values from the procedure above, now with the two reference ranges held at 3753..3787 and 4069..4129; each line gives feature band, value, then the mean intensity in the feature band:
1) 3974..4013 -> -0.16 mag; 128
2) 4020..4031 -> -0.12 mag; 123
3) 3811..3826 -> -0.17 mag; 135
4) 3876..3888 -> 0.04 mag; 109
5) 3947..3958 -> -0.20 mag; 134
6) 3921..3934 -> -0.20 mag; 135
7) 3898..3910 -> -0.19 mag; 134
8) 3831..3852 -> 0.03 mag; 112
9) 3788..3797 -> 0.06 mag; 110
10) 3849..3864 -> -0.24 mag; 142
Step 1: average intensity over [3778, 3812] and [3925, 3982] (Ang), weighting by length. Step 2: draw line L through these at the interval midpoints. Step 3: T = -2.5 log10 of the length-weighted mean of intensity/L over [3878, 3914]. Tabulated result 0.02 mag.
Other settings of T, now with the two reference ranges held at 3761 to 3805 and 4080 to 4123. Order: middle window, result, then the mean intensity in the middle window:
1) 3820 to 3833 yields -0.095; 120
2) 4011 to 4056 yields -0.241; 129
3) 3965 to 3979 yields 0.215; 86.3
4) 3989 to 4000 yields -0.244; 131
